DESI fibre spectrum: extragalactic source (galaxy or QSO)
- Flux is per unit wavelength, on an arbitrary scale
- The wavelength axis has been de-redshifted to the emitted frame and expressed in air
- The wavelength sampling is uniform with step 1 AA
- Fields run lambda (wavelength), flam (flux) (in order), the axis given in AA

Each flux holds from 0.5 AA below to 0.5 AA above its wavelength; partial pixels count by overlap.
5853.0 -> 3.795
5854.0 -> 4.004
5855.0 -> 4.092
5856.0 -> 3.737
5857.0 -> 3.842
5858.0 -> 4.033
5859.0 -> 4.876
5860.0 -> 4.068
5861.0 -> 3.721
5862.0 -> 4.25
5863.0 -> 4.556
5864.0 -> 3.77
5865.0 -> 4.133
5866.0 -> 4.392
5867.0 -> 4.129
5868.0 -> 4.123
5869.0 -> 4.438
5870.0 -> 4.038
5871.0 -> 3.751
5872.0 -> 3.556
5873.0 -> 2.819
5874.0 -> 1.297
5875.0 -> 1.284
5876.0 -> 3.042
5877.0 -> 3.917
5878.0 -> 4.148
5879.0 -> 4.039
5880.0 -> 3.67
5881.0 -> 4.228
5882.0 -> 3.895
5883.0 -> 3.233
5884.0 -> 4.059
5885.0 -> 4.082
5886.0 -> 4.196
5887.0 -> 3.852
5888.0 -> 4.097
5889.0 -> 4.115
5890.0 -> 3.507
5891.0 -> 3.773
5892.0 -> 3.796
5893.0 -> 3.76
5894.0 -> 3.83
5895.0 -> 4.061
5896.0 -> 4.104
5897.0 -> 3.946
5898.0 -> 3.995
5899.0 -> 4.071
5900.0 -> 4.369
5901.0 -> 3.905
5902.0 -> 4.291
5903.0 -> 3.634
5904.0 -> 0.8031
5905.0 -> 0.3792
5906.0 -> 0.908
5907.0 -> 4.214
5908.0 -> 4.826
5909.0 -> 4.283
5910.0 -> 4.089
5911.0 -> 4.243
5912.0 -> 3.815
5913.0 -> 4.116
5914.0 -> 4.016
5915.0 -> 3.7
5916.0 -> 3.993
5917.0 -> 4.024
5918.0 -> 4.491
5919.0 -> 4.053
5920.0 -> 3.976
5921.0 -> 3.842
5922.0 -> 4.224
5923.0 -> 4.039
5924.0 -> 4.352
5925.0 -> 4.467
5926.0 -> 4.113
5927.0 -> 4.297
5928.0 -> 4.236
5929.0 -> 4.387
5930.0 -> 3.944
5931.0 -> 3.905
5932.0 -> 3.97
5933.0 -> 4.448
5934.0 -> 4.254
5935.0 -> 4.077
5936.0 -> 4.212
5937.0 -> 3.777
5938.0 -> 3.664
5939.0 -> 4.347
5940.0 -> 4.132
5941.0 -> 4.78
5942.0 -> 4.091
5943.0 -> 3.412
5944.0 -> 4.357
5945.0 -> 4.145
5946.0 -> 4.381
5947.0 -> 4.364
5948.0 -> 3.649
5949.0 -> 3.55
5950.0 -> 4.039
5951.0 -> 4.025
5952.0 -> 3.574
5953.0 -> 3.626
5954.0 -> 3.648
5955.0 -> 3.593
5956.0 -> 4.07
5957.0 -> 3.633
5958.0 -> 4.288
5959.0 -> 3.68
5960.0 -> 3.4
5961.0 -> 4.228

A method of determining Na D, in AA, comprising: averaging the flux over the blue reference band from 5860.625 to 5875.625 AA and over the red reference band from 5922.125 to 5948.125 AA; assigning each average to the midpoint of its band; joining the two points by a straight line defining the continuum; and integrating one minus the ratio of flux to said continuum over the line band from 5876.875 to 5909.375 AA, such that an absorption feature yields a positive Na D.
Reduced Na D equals 1.0 AA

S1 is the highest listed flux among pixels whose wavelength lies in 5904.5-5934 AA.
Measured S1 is 4.826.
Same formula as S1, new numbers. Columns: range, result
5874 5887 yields 4.228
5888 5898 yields 4.115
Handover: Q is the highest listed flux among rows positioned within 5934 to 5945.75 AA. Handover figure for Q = 4.78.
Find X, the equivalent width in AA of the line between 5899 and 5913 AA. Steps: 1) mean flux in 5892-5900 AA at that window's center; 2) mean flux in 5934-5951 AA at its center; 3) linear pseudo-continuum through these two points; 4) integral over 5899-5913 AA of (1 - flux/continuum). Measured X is 2.0 AA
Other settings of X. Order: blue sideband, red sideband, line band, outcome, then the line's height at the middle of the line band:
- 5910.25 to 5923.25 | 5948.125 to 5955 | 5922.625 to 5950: -1.82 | 3.87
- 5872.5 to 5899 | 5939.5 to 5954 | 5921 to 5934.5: -1.04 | 3.89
